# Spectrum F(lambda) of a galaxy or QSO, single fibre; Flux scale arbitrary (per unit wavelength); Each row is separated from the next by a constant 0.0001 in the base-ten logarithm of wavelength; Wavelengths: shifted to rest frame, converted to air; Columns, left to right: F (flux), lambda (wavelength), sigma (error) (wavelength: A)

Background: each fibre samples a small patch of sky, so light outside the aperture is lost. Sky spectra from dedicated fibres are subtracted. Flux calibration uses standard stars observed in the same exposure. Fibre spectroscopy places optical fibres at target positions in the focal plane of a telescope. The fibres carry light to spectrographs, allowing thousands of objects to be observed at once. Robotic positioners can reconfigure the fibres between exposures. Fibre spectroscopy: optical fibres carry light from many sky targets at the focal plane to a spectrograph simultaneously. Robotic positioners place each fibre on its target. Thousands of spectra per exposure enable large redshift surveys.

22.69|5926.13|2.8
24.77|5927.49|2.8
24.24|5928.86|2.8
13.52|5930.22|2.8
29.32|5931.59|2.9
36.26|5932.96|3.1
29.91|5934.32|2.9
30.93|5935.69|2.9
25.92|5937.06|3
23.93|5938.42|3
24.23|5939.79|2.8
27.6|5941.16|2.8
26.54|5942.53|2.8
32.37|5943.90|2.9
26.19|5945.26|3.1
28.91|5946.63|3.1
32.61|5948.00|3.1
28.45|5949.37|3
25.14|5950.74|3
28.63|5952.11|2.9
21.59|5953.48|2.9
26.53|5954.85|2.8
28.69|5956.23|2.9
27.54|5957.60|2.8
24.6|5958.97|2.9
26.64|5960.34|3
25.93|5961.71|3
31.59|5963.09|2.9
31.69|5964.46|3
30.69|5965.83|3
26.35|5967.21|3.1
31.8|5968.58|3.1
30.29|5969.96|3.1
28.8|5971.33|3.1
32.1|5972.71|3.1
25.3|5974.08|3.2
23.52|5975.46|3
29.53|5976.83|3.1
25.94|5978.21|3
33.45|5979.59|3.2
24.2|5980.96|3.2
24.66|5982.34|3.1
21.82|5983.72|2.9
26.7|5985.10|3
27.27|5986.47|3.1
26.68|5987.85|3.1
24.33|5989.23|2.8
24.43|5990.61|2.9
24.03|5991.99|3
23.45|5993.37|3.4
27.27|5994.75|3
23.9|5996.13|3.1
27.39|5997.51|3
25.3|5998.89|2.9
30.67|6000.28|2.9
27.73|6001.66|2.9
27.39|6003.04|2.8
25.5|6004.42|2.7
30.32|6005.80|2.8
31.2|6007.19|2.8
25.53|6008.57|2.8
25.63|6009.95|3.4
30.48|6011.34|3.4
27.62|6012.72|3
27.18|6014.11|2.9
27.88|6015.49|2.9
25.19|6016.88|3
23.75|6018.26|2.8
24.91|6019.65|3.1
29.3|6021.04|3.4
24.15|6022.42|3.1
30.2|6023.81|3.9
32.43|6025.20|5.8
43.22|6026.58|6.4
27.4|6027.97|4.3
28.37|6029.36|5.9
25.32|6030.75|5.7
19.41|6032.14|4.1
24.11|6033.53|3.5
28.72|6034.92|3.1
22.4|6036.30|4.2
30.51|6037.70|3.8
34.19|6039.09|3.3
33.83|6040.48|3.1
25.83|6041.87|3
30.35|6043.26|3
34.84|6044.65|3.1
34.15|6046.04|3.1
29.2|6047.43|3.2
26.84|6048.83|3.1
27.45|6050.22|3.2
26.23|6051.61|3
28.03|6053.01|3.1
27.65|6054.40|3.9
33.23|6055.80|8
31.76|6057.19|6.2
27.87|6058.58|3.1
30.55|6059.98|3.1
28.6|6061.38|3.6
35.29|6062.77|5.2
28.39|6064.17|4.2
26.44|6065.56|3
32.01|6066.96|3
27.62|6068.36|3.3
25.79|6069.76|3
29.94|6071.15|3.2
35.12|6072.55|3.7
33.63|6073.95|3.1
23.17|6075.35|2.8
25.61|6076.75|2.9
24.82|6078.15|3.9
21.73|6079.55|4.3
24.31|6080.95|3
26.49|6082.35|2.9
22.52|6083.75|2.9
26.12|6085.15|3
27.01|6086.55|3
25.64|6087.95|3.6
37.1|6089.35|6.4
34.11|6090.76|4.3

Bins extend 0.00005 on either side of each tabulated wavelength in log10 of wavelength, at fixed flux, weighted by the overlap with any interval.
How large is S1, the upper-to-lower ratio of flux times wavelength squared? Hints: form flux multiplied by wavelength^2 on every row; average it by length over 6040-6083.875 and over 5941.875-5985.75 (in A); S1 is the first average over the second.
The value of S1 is 1.07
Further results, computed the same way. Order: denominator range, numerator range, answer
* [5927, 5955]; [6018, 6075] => 1.12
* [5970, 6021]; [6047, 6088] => 1.07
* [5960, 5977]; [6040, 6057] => 1.06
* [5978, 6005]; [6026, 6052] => 1.13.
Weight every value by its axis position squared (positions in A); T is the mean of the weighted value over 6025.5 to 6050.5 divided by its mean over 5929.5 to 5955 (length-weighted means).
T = 1.11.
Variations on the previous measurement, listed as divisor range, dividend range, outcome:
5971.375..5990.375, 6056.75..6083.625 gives 1.09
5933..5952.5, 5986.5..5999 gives 0.91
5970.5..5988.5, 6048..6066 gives 1.11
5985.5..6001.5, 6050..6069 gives 1.16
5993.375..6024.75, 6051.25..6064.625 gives 1.12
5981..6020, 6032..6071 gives 1.12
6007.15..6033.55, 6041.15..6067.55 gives 1.09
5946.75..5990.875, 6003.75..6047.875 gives 1.06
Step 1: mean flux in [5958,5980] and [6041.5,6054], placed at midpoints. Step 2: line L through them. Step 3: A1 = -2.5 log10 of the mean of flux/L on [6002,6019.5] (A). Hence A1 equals 0.07 mag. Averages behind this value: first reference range 28.6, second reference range 29.3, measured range 27.2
